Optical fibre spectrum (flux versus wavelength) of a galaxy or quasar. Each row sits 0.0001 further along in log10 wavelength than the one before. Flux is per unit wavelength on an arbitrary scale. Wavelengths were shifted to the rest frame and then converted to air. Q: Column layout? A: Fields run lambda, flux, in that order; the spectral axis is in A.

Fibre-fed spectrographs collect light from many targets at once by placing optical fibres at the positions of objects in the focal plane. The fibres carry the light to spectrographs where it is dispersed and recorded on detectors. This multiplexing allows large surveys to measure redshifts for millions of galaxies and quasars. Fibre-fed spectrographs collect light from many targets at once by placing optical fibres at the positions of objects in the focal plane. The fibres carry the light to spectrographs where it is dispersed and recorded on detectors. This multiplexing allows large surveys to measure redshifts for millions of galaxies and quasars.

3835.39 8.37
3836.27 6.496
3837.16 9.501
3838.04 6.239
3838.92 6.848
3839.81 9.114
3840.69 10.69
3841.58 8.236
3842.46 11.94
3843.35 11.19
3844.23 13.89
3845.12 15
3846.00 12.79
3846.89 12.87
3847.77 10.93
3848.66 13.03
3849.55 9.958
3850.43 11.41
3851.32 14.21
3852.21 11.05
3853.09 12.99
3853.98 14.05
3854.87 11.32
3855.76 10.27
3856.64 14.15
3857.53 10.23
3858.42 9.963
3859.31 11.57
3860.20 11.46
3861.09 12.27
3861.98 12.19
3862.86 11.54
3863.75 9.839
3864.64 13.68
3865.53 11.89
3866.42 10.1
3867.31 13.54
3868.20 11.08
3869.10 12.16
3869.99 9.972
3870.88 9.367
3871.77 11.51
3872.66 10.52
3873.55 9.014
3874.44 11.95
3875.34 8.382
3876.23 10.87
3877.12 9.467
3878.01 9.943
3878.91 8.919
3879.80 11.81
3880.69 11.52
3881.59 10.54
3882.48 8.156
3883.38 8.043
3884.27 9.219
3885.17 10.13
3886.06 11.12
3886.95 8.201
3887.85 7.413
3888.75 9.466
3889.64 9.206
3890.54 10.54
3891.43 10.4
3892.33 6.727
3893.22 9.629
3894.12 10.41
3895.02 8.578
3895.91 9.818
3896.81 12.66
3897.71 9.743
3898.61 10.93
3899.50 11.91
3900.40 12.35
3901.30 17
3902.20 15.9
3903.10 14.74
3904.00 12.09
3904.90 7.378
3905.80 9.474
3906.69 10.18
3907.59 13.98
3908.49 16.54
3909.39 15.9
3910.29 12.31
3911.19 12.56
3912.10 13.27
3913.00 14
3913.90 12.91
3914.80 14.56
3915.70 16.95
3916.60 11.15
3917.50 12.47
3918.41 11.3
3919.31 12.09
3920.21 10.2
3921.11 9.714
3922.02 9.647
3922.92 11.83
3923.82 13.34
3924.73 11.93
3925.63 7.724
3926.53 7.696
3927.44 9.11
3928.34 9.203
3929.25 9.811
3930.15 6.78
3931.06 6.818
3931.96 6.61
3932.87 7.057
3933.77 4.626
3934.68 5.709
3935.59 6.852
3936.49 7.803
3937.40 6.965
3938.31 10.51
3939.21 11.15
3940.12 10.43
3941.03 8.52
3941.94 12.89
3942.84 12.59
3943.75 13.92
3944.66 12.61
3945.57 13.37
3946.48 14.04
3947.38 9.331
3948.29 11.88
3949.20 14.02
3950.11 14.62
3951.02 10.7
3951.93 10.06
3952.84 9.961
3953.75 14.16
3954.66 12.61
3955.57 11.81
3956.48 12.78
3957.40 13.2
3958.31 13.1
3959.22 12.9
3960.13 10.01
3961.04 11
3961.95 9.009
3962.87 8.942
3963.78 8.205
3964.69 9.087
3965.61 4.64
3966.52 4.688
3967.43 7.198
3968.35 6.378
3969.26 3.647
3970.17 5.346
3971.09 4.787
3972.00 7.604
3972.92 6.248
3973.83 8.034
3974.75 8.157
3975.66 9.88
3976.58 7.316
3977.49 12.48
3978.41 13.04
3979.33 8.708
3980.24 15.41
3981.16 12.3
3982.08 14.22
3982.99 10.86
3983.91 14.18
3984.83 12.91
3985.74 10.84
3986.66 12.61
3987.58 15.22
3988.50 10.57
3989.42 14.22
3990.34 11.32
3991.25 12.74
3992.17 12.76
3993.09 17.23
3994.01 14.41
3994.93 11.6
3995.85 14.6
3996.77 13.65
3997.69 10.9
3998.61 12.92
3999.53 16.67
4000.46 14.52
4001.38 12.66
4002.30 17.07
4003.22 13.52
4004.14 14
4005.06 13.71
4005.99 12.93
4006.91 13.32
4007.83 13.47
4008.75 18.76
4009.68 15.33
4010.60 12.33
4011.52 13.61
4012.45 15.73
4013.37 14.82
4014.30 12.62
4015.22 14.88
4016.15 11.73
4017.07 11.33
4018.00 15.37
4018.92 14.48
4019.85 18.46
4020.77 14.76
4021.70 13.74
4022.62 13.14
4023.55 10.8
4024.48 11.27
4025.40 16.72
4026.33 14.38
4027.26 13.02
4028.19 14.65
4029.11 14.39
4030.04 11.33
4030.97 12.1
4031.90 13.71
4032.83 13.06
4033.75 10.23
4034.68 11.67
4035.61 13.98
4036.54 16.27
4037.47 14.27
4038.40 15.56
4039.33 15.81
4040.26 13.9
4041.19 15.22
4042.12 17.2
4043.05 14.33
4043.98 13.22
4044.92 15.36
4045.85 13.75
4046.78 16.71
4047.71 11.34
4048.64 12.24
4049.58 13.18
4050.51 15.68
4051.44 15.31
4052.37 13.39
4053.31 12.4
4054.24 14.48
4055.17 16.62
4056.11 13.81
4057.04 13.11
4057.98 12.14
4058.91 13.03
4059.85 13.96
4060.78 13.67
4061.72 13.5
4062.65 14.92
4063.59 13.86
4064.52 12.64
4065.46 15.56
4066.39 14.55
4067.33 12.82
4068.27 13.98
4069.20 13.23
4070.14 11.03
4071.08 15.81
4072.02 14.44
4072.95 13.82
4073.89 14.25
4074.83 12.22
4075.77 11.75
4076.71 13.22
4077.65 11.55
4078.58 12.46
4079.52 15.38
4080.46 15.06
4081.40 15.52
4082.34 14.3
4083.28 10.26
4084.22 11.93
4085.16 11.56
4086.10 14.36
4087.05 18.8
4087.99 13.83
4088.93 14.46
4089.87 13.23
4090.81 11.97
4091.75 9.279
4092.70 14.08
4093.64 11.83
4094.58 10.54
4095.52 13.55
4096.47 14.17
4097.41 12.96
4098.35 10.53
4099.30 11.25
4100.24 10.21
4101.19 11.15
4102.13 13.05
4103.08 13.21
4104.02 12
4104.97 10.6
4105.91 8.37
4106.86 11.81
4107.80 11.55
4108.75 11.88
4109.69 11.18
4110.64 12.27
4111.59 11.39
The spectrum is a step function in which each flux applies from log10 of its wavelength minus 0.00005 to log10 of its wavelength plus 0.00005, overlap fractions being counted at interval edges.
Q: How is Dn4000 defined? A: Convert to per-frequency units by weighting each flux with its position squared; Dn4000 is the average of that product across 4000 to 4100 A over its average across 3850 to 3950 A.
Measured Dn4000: 1.35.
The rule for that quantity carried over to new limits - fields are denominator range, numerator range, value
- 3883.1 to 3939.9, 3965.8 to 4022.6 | 1.21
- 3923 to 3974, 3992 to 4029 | 1.52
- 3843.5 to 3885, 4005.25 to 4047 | 1.36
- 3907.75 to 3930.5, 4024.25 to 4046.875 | 1.27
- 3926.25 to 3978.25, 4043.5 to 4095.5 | 1.52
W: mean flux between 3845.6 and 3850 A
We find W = 11.9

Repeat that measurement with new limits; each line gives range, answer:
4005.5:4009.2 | 14.6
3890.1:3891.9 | 10.4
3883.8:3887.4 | 9.67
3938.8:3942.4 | 10.7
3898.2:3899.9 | 11.5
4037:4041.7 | 15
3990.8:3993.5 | 14.2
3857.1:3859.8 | 10.6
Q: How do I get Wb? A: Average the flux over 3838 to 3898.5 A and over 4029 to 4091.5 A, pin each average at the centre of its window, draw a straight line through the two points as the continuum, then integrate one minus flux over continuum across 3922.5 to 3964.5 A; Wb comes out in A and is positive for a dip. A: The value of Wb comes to 5.4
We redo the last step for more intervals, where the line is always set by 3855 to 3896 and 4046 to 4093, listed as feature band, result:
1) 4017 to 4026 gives -0.93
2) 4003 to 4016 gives -1.61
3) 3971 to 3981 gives 2.13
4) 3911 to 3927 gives -1.08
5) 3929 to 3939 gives 3.60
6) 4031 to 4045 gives -1.14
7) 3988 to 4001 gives -1.13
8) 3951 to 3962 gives -0.04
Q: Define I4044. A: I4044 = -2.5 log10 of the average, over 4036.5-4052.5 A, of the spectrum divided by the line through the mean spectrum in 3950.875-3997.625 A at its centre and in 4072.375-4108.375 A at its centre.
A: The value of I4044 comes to -0.22 mag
